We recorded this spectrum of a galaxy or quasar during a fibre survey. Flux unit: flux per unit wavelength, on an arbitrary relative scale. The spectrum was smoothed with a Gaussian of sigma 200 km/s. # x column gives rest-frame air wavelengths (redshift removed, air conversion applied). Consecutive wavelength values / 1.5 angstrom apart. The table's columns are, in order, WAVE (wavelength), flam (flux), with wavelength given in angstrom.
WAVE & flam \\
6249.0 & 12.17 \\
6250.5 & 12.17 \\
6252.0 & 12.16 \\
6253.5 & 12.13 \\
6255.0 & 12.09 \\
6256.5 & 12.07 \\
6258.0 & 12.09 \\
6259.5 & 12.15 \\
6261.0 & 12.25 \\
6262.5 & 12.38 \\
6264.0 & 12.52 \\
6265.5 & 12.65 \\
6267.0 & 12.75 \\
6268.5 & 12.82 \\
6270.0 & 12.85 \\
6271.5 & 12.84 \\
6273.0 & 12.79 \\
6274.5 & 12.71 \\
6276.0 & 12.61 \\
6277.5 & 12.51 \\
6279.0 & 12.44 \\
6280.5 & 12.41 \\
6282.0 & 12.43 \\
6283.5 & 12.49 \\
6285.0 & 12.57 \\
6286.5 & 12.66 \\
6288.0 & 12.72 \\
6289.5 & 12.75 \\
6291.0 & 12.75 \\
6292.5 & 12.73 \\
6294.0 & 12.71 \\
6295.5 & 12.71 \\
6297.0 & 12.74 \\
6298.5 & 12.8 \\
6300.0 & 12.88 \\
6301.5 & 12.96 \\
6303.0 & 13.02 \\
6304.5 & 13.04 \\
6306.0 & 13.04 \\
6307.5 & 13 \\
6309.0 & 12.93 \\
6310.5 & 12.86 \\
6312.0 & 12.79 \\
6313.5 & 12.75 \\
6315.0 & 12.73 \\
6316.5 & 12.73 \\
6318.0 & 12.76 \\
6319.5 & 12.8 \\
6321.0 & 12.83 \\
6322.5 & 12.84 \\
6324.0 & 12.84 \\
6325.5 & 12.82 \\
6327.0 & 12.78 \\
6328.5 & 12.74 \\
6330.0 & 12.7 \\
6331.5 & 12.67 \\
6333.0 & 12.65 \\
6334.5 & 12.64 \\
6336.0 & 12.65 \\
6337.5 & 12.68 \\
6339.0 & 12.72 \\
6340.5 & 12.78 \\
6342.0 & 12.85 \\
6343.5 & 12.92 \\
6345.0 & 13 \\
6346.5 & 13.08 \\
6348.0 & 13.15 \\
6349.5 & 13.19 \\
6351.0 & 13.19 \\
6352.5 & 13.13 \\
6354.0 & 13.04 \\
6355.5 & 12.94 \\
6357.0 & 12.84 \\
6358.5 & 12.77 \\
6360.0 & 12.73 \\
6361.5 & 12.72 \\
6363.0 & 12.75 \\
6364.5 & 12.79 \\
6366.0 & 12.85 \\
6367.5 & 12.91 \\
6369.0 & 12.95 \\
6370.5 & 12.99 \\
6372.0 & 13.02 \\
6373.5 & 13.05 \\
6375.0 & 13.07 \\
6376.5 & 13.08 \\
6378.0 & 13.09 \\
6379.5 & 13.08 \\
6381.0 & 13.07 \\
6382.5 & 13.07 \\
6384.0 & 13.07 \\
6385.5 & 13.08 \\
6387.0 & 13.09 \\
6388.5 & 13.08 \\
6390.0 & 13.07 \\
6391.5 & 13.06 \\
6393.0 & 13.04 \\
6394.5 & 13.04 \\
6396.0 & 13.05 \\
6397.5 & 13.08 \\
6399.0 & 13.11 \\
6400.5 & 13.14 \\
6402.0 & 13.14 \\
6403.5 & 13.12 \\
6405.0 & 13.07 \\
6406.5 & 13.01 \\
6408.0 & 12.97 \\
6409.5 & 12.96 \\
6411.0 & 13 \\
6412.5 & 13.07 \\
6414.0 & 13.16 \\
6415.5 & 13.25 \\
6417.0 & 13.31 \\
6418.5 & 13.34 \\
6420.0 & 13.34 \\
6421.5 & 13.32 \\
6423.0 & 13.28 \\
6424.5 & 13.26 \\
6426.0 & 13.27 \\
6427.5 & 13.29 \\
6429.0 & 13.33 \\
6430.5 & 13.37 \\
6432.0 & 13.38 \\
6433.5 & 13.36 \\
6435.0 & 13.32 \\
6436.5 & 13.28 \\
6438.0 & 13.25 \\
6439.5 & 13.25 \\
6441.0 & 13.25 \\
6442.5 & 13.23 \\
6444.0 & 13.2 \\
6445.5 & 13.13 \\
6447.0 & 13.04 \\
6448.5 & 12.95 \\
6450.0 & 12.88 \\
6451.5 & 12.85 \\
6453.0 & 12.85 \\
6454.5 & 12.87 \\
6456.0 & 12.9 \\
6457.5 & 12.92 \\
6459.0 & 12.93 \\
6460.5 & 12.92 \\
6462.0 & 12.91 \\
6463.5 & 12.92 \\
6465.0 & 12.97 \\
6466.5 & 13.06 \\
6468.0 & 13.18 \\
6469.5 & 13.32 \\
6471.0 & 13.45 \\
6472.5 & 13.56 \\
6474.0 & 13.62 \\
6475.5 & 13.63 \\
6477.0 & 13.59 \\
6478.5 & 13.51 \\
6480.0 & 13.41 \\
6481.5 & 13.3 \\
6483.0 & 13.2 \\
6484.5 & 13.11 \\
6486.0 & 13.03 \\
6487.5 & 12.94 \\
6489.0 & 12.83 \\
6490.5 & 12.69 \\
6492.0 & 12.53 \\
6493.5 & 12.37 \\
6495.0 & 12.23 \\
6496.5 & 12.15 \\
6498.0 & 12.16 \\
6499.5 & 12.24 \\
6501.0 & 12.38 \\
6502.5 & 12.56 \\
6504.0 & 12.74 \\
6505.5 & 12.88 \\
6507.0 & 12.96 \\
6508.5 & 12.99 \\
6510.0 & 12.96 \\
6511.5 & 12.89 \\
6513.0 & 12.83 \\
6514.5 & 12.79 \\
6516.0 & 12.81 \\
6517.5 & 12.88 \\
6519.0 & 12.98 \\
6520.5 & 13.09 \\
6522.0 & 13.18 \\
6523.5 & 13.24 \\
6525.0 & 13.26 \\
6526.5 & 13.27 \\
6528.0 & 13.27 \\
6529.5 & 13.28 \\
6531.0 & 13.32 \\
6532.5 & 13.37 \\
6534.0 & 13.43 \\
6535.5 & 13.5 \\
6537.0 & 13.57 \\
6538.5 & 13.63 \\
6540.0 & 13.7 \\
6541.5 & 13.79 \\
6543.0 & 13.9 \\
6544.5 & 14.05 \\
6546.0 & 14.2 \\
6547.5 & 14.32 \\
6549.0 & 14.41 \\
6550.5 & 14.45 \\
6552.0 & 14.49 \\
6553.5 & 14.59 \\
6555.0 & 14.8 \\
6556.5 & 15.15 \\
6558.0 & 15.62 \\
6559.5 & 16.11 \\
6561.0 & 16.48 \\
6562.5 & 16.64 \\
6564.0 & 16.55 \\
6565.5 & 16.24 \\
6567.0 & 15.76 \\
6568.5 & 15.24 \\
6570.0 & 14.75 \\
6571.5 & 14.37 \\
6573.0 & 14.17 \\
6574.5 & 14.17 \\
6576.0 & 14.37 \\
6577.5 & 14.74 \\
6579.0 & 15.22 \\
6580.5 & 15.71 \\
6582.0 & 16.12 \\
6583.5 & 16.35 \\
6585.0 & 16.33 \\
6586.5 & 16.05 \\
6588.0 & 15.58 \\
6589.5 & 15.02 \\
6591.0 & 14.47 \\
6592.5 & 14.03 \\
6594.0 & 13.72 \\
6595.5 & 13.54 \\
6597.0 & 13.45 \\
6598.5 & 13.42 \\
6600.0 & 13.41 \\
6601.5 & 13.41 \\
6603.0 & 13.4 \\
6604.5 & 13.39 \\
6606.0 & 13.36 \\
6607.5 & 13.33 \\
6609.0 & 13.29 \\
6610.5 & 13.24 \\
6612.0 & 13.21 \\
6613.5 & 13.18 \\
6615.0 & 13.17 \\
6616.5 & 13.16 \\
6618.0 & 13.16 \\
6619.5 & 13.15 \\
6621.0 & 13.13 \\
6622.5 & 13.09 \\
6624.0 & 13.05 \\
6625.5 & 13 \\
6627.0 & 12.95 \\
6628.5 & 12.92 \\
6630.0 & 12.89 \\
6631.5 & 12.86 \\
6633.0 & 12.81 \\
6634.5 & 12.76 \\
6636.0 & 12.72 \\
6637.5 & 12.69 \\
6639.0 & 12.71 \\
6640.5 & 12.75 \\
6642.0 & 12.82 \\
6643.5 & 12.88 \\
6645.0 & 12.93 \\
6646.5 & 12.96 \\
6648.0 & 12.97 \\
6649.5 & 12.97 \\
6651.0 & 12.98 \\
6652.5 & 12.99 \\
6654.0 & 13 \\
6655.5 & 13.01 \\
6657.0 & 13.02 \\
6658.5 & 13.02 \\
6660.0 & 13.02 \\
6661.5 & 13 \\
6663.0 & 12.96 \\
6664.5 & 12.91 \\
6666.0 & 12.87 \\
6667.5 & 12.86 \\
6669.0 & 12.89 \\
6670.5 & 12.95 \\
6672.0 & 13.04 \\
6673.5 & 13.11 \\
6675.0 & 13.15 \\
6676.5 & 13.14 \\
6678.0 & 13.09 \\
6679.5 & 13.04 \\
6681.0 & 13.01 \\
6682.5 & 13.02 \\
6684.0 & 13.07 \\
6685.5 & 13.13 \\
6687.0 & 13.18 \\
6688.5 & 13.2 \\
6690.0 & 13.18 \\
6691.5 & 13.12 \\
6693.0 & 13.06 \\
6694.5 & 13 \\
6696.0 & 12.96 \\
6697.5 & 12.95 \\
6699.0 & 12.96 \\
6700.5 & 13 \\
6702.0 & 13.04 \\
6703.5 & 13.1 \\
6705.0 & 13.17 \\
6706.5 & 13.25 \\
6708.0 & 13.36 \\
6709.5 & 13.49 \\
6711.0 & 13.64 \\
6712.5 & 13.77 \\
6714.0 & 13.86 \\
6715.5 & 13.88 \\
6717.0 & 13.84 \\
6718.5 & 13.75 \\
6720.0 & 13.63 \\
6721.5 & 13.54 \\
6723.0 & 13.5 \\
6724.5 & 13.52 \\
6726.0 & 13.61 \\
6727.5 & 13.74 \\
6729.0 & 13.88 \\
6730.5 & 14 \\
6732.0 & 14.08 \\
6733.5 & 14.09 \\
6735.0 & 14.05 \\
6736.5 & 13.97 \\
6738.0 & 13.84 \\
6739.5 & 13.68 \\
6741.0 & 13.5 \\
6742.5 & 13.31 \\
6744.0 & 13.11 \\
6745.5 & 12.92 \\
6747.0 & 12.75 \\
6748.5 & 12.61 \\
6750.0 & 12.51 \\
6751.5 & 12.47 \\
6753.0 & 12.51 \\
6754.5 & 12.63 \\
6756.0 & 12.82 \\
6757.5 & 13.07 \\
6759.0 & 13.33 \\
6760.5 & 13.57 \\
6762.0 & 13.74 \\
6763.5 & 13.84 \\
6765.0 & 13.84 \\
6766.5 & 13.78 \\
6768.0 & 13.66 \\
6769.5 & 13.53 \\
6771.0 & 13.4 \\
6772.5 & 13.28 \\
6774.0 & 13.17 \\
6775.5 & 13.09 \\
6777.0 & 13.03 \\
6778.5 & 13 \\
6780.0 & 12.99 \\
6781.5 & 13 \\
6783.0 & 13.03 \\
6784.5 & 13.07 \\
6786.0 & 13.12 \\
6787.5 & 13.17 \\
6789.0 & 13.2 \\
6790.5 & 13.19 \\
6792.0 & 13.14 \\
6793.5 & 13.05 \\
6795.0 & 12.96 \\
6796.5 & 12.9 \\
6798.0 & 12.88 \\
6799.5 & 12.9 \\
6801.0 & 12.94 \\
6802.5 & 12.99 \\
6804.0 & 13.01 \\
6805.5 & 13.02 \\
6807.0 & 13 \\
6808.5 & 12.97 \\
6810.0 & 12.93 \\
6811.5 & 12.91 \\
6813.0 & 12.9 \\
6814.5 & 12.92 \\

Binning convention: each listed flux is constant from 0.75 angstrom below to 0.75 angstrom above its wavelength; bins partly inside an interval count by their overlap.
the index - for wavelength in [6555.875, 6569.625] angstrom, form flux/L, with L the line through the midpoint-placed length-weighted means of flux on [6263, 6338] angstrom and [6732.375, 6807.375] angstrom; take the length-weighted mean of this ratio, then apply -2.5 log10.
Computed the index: -0.222 mag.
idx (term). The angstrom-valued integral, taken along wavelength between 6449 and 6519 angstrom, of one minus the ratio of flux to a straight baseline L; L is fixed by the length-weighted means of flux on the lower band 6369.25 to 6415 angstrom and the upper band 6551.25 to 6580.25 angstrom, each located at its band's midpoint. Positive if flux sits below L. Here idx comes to 6.31 angstrom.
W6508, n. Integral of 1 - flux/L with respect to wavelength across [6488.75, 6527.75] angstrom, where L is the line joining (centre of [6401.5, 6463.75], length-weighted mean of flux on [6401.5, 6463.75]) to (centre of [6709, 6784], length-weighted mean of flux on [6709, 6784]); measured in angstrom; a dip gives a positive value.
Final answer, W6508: 1.3 angstrom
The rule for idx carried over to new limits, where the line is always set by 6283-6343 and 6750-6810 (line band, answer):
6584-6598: -1.84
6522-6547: -1.16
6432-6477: -0.93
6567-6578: -1.40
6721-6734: -0.68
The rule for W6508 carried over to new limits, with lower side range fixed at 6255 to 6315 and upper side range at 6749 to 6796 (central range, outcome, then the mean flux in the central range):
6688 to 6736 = -1.4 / 13.5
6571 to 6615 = -4.3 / 14.3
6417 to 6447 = -1.1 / 13.3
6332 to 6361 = -0.4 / 12.9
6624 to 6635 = 0.1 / 12.9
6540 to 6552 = -1.1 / 14.2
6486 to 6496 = 0.2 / 12.6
